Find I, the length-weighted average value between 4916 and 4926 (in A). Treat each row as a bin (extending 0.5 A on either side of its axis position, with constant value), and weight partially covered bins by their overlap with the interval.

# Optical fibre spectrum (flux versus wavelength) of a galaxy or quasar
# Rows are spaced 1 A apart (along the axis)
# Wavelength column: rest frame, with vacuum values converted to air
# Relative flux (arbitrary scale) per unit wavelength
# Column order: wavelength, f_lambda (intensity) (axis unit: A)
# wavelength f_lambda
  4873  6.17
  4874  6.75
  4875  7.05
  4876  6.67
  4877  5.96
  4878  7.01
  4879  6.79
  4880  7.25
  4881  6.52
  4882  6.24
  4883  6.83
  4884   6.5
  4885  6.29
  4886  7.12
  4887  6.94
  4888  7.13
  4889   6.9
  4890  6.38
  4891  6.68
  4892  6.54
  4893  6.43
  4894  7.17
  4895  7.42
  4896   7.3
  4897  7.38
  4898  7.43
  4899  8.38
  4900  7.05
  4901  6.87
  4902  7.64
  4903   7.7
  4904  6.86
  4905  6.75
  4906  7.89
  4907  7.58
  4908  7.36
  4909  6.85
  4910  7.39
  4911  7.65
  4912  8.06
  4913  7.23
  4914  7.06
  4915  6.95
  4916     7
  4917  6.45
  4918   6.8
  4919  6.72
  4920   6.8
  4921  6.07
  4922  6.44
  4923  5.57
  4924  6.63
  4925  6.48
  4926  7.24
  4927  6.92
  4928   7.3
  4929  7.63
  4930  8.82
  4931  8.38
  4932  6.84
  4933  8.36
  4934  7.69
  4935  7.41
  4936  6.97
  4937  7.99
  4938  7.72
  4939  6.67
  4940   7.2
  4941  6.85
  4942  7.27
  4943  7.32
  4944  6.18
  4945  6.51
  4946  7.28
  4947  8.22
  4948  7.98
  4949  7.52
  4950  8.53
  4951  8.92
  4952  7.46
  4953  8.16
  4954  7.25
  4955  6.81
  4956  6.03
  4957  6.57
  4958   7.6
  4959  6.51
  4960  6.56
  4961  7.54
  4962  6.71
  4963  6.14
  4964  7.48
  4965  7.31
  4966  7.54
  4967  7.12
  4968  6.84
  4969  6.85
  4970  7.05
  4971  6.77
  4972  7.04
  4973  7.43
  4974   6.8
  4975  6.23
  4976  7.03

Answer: 6.51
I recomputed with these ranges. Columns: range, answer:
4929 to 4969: 7.34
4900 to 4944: 7.18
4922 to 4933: 7.2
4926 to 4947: 7.38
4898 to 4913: 7.42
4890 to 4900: 7.14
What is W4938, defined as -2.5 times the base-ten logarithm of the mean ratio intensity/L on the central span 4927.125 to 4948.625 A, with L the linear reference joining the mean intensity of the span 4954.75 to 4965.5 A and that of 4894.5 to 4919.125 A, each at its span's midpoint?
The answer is -0.06 mag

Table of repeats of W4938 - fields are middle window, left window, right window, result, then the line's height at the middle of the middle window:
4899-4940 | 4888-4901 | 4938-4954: 0.01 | 7.27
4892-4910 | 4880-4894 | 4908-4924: -0.08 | 6.78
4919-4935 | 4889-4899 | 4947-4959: 0.03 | 7.31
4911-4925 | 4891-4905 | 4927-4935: 0.12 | 7.55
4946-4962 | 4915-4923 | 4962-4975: -0.08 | 6.86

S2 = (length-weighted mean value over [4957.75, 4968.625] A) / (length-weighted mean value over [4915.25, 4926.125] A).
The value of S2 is 1.1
